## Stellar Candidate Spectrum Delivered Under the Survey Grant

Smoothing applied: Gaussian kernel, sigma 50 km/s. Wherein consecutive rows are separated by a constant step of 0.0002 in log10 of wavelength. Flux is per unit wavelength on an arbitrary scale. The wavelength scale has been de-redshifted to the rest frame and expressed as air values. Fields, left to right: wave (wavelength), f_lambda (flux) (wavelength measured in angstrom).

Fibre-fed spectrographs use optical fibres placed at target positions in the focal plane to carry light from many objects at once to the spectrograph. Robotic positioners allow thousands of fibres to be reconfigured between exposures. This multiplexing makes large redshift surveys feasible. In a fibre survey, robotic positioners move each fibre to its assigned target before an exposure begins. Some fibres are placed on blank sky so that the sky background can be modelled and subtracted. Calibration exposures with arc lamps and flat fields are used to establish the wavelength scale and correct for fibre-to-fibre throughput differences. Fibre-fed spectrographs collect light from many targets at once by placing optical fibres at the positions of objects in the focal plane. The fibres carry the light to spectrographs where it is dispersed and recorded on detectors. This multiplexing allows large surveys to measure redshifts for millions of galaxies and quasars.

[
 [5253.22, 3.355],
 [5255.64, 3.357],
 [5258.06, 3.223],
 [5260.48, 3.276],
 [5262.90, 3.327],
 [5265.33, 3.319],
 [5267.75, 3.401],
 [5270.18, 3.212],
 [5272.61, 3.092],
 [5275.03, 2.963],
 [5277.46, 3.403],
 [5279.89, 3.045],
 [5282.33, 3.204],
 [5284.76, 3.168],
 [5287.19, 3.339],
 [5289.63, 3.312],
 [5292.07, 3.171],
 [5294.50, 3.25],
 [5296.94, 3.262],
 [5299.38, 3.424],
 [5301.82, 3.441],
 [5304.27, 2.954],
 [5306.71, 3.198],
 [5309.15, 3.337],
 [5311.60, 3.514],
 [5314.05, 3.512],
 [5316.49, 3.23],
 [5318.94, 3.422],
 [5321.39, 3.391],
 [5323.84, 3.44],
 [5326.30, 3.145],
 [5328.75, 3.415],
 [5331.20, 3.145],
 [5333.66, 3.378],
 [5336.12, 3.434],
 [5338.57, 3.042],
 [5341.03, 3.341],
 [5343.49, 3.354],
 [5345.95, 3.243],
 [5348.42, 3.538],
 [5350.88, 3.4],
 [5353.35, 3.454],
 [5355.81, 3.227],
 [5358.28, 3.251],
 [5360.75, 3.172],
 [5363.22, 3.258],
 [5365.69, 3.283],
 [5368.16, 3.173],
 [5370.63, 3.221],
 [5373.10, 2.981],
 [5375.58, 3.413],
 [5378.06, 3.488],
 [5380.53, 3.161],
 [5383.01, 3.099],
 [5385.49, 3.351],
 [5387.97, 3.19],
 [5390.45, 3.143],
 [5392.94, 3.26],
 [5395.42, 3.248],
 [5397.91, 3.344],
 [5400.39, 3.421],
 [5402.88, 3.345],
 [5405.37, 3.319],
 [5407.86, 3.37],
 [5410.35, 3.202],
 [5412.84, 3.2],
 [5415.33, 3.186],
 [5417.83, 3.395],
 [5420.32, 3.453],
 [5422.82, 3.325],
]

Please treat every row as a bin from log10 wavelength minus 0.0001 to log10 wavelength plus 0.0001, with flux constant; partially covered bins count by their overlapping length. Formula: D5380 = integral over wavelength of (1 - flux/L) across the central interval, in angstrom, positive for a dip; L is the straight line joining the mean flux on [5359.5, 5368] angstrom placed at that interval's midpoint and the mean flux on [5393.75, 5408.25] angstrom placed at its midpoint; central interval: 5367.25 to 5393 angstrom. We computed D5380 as 0.4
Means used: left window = 3.23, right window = 3.34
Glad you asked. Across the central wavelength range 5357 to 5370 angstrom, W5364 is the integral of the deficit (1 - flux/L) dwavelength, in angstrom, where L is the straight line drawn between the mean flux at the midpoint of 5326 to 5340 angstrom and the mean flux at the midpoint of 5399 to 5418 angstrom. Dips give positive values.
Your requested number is 0.2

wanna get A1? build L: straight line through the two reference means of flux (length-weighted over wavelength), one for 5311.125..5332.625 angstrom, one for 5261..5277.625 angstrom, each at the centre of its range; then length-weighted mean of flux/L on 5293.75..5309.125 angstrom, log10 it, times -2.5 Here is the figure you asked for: 0.02 mag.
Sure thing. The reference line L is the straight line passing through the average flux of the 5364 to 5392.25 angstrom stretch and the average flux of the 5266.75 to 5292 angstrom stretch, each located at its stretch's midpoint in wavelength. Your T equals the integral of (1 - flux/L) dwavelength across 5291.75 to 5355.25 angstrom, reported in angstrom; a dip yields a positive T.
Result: -2.1 angstrom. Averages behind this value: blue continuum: 3.21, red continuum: 3.23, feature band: 3.33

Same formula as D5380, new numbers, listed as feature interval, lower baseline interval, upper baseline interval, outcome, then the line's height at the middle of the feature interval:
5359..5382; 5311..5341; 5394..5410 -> 0.7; 3.33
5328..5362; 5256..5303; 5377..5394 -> -0.7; 3.25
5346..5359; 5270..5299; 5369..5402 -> -0.5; 3.24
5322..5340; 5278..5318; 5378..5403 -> -0.1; 3.27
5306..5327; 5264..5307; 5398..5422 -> -0.7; 3.25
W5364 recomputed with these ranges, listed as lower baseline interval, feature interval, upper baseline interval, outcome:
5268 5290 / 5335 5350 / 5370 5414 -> -0.4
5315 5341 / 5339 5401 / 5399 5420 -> 0.7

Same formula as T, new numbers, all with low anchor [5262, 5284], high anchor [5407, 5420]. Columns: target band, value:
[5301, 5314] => -0.29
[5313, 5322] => -0.42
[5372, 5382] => 0.01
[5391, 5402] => -0.11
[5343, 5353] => -0.43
